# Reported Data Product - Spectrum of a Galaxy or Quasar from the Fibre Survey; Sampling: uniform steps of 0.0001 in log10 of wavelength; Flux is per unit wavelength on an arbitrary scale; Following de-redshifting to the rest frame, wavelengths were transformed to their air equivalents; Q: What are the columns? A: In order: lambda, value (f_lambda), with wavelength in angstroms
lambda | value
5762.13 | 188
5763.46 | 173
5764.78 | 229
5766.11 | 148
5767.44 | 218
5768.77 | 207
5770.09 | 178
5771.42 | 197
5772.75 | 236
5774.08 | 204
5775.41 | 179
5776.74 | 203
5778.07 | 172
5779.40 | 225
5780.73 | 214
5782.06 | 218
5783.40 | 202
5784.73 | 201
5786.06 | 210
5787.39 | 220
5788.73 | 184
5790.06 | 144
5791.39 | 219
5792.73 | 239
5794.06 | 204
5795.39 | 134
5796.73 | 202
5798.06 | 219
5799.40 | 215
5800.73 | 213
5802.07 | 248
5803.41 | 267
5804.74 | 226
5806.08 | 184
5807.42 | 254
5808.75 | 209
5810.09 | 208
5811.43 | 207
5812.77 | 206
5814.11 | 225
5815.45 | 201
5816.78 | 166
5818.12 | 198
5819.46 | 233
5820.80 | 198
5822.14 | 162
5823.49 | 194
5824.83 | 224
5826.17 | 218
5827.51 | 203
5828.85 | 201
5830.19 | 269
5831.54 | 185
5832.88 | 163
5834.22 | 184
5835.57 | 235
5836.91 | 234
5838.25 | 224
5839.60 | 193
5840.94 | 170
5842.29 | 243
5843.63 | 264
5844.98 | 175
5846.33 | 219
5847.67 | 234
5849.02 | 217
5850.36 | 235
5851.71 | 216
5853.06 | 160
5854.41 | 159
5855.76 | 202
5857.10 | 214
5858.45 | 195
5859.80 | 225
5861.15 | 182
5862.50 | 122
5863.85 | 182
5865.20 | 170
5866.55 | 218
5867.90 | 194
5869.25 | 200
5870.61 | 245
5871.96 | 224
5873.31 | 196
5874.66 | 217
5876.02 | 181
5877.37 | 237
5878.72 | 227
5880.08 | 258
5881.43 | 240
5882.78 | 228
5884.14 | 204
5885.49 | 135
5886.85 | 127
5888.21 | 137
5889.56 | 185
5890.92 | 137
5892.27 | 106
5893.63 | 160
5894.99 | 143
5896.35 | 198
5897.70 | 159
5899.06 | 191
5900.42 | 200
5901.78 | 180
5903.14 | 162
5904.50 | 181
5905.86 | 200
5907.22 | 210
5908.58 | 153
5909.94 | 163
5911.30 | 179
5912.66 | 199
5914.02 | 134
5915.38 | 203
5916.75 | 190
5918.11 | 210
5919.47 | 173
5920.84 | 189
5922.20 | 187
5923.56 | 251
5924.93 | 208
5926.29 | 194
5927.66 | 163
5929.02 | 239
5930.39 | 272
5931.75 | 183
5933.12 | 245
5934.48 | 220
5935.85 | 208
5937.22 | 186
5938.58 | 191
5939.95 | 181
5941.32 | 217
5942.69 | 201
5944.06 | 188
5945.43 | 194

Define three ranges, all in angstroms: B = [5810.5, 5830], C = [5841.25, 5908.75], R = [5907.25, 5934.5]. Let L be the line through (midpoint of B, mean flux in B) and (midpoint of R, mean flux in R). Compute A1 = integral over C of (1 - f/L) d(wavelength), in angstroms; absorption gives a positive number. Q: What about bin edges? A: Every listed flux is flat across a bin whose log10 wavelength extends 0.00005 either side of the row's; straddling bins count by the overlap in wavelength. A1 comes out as 2.6 angstroms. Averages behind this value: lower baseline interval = 204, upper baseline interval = 198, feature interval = 193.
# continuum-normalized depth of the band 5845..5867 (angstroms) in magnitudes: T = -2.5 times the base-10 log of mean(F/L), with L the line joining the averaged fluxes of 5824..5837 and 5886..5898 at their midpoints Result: -0.06 mag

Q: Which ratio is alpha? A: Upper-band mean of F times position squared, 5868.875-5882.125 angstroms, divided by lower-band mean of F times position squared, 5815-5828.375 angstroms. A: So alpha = 1.1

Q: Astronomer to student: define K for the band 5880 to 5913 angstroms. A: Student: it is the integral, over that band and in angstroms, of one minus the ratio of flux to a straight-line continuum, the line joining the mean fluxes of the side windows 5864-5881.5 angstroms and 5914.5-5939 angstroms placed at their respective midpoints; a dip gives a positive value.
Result 5.4 angstroms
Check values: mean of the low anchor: 214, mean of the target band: 176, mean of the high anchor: 206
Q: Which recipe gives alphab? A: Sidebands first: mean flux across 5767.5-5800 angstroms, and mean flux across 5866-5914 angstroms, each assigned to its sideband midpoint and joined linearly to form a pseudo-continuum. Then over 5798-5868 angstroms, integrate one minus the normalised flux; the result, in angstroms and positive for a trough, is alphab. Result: -4.3 angstroms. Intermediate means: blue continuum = 201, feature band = 207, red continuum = 187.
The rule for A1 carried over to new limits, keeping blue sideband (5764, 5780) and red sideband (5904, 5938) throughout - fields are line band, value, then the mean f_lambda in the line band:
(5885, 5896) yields 3.1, 143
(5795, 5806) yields -0.9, 216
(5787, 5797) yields 0.4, 192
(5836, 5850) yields -1.4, 218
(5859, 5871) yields 0.4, 192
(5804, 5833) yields -1.2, 207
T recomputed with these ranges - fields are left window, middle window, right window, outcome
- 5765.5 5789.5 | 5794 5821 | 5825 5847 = -0.02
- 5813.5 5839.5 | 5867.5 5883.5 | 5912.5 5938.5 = -0.09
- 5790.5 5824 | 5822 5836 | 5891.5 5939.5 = 0.00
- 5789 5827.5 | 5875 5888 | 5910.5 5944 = 0.01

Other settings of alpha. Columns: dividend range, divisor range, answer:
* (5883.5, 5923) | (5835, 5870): 0.86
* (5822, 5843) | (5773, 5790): 1.05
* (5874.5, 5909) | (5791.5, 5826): 0.90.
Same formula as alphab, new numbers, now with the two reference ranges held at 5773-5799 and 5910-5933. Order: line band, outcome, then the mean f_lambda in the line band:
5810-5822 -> -0.2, 203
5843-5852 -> -1.1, 223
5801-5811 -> -1.3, 227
